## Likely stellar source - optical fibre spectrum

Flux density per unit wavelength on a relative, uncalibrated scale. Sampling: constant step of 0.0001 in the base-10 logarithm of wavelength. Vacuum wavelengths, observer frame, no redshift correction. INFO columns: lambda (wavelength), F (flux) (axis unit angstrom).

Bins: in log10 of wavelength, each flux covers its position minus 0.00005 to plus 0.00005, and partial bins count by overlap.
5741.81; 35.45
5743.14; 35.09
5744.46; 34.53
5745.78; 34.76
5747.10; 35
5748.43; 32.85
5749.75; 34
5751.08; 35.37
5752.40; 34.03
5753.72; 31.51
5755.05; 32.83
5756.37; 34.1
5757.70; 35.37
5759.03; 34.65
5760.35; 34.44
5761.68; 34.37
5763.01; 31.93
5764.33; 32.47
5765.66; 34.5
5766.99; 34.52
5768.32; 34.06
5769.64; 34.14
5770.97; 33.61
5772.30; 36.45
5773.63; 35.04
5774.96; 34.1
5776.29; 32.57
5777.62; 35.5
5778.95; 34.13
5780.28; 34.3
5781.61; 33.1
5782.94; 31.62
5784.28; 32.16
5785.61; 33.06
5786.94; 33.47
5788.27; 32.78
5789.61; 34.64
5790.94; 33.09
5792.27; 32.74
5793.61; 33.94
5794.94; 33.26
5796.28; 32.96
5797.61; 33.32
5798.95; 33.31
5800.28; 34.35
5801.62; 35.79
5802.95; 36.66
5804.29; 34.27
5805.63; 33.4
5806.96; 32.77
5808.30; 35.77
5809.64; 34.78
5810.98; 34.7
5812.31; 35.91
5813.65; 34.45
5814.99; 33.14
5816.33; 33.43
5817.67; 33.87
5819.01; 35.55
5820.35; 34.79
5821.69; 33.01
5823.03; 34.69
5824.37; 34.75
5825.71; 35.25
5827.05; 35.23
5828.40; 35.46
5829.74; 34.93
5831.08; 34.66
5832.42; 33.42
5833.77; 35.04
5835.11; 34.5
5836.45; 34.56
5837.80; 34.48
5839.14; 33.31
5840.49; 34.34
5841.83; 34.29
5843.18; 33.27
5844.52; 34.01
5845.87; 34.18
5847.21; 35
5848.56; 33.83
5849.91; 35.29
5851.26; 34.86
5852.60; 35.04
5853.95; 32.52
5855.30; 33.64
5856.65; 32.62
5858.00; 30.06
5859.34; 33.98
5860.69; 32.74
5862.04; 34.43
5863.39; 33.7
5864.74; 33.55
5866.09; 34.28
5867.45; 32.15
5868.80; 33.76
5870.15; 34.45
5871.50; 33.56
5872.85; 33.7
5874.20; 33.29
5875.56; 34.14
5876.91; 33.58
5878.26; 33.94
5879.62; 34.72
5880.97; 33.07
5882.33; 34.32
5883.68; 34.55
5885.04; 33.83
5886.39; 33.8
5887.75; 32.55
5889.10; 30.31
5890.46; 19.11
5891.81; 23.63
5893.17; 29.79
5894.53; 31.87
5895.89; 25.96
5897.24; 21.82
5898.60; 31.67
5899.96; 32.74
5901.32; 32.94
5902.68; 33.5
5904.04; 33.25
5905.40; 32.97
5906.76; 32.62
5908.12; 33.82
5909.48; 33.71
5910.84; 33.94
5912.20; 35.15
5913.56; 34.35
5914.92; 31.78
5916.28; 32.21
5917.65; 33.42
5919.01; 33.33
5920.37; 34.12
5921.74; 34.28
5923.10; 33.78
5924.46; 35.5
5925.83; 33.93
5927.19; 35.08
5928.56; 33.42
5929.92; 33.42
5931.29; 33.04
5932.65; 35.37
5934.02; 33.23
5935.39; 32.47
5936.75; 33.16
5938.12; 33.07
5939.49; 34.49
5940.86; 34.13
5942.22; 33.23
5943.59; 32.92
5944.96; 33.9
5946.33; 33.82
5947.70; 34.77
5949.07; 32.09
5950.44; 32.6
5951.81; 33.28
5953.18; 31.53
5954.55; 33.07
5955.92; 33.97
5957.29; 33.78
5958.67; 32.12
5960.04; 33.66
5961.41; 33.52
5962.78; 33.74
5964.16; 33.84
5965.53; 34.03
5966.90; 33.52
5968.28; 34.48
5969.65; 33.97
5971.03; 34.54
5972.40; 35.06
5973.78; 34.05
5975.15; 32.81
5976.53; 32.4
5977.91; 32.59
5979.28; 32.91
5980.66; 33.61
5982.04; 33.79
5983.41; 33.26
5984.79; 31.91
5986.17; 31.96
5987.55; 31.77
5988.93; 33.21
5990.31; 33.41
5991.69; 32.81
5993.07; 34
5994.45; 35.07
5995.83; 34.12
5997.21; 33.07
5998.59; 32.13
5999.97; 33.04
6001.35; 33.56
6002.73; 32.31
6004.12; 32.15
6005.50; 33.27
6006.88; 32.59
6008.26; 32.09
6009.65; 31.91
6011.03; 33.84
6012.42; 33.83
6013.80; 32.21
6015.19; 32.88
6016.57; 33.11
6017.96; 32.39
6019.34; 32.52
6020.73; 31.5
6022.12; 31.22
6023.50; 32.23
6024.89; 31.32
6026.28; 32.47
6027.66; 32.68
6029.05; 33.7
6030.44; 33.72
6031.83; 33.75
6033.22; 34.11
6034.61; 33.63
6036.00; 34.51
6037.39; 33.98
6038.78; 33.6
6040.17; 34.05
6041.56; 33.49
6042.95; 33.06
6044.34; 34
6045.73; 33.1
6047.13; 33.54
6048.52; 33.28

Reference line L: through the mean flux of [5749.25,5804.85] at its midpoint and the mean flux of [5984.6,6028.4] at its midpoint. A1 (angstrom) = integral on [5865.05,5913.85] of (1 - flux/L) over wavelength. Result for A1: 1.7 angstrom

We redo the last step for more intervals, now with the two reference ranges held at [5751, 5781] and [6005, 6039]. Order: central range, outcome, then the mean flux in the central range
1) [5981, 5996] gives -0.1 angstrom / 33.2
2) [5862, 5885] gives -0.2 angstrom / 33.8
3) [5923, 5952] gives -0.3 angstrom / 33.7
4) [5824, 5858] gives -0.5 angstrom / 34.2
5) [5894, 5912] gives 0.9 angstrom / 31.7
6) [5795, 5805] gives -0.1 angstrom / 34.3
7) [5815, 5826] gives -0.2 angstrom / 34.3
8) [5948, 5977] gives -0.2 angstrom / 33.5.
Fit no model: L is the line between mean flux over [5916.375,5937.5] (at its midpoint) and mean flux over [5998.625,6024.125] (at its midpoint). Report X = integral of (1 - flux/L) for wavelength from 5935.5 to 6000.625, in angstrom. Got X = -0.3 angstrom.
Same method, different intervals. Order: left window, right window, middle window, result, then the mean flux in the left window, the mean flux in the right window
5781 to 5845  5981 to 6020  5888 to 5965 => 1.9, 34.1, 32.9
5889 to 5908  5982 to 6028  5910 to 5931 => -2.5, 29.5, 32.7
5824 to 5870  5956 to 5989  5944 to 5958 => 0.1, 34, 33.4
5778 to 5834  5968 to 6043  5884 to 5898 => 2.2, 34.1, 33.1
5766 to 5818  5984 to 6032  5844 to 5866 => -0.1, 34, 32.8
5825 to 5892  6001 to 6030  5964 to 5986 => -0.5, 33.4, 32.6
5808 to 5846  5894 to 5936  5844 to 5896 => 1.5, 34.5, 32.9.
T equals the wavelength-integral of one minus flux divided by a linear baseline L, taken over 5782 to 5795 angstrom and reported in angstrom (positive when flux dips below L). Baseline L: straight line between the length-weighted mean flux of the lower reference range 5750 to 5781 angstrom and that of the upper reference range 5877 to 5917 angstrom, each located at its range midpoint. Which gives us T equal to 0.2 angstrom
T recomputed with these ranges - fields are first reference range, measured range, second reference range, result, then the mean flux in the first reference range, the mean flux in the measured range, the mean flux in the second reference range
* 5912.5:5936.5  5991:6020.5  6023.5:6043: 0.4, 33.7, 33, 33.4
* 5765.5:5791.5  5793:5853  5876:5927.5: -2.1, 33.8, 34.4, 32.2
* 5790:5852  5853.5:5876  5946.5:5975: 0.5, 34.3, 33.3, 33.6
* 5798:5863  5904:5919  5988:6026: 0.1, 34.3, 33.4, 32.8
